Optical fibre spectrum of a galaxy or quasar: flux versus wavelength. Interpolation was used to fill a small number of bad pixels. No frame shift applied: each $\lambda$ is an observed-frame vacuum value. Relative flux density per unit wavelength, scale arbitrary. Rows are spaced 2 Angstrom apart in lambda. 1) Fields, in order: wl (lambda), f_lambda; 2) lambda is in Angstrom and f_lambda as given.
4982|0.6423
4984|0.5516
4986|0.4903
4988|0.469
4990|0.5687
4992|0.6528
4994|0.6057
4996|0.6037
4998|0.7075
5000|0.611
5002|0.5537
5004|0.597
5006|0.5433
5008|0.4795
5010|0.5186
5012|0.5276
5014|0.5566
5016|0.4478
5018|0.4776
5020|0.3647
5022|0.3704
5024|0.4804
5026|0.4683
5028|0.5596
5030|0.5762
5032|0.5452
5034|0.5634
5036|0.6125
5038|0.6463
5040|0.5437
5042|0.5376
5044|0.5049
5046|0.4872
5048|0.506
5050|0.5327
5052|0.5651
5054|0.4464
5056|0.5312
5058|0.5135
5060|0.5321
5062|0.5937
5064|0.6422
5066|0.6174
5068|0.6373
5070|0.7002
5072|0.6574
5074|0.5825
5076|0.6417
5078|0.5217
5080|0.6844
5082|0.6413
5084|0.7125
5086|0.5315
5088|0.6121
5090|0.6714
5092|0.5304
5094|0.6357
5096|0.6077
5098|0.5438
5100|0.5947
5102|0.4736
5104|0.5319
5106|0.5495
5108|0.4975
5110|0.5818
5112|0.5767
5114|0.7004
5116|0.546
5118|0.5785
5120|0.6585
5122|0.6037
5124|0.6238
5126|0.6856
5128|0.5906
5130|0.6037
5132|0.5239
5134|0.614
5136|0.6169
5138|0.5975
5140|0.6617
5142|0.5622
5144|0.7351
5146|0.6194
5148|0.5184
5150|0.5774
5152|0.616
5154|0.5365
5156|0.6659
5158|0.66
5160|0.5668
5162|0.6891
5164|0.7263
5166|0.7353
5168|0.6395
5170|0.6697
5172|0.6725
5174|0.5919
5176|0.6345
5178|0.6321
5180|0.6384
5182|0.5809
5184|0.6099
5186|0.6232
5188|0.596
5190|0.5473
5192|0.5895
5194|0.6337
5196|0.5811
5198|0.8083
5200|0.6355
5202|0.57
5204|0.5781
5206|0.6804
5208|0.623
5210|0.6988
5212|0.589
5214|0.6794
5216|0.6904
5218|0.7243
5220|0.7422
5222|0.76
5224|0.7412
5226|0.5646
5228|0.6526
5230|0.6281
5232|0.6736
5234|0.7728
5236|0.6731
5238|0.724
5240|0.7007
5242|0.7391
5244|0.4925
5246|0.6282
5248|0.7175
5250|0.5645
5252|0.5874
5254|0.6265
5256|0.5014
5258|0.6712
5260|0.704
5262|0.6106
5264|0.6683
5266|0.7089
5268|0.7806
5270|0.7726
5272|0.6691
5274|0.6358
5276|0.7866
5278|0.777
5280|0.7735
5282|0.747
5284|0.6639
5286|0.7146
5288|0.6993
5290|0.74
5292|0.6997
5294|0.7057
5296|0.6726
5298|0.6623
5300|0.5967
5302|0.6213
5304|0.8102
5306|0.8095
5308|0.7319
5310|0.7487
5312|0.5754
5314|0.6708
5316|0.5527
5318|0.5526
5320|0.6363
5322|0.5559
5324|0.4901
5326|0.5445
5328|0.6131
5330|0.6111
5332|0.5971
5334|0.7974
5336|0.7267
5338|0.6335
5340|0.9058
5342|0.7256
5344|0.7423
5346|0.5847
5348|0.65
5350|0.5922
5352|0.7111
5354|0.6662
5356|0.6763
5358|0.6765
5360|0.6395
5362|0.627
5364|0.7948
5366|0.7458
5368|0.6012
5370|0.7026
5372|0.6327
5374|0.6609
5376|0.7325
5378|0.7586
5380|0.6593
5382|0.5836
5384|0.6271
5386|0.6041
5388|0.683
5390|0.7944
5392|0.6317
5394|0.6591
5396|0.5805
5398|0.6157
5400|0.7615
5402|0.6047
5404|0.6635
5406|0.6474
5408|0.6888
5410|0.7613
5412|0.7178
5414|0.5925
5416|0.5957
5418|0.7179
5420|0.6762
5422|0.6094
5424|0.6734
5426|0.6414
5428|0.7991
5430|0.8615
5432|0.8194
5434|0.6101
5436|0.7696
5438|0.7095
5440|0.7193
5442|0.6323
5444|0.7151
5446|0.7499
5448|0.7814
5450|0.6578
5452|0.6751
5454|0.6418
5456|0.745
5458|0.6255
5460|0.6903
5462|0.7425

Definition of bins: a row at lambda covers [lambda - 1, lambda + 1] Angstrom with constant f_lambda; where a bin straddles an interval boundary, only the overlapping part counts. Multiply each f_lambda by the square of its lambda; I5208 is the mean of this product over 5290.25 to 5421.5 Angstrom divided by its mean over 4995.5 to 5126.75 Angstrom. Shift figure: 1.3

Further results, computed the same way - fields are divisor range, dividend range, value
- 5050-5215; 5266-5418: 1.20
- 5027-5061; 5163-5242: 1.29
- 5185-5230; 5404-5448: 1.17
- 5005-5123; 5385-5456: 1.40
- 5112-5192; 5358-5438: 1.20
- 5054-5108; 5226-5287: 1.23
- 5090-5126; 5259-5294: 1.31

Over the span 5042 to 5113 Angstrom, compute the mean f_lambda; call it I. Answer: 0.576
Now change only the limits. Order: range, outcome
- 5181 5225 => 0.649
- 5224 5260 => 0.647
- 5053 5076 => 0.589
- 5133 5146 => 0.63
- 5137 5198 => 0.627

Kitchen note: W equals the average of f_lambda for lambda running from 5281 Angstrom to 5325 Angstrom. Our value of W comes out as 0.666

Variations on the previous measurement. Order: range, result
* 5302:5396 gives 0.667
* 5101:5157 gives 0.595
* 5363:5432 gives 0.681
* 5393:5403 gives 0.644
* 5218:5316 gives 0.685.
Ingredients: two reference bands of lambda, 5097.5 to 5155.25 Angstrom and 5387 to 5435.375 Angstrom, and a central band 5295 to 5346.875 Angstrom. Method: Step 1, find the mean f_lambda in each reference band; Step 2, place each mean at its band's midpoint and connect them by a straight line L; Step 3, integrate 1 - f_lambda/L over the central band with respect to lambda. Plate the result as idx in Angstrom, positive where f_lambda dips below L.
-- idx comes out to -0.5 Angstrom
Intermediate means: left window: 0.591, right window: 0.684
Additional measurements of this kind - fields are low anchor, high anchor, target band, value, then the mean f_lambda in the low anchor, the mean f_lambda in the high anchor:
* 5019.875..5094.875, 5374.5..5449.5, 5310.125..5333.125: 2.4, 0.568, 0.687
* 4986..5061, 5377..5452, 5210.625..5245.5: -3.7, 0.535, 0.686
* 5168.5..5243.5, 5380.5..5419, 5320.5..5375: -0.4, 0.654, 0.659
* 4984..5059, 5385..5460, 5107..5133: -1.2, 0.534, 0.687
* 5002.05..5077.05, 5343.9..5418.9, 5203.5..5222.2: -2.1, 0.544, 0.667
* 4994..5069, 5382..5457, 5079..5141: -3.1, 0.541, 0.686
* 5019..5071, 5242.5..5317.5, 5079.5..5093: -1.4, 0.541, 0.678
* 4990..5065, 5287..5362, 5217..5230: -1.4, 0.541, 0.665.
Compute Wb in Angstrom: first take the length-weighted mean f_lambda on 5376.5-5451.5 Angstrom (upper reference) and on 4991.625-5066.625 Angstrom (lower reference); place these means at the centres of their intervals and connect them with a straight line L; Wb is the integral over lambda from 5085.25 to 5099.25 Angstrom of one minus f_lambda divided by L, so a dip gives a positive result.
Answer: -0.7 Angstrom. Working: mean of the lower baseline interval 0.541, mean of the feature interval 0.592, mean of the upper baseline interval 0.686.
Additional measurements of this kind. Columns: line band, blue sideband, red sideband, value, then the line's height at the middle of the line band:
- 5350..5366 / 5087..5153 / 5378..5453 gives -0.37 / 0.667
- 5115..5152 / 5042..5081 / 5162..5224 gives 0.54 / 0.616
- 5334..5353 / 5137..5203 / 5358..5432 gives -1.01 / 0.667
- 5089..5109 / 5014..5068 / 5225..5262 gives -0.08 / 0.562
